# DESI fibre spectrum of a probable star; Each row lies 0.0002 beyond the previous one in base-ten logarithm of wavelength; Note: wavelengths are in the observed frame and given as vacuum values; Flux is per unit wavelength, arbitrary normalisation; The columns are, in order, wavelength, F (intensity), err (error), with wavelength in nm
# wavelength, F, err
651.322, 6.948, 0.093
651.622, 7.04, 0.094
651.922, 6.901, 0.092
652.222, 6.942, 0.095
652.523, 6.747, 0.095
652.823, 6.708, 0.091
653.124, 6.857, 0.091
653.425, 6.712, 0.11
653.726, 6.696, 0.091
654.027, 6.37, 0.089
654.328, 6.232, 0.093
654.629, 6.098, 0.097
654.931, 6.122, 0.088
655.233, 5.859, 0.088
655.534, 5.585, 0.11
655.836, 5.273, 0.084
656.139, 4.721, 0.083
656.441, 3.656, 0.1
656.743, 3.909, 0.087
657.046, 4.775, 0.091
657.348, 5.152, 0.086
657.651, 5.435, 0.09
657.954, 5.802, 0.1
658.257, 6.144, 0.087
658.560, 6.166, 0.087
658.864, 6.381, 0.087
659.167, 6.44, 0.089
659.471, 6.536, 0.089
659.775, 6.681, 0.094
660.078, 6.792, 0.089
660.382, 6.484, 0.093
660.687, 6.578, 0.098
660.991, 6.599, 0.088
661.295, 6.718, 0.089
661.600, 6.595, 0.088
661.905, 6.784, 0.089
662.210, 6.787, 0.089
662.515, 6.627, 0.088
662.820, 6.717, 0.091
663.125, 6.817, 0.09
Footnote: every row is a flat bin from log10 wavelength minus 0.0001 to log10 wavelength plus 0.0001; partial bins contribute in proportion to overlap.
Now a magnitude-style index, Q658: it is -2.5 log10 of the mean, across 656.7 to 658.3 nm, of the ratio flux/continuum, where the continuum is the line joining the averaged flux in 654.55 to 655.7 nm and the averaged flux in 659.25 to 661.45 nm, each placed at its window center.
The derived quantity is 0.19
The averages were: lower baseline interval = 5.9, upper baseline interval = 6.62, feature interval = 5.23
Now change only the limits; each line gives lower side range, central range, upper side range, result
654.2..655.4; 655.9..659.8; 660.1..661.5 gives 0.16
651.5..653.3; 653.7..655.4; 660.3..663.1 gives 0.10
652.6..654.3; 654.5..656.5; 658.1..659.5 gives 0.21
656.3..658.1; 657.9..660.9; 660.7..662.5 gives -0.13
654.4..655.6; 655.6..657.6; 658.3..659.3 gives 0.29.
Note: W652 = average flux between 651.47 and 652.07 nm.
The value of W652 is 6.97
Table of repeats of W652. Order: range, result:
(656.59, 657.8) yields 4.82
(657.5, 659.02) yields 5.99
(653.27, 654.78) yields 6.42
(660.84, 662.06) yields 6.67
